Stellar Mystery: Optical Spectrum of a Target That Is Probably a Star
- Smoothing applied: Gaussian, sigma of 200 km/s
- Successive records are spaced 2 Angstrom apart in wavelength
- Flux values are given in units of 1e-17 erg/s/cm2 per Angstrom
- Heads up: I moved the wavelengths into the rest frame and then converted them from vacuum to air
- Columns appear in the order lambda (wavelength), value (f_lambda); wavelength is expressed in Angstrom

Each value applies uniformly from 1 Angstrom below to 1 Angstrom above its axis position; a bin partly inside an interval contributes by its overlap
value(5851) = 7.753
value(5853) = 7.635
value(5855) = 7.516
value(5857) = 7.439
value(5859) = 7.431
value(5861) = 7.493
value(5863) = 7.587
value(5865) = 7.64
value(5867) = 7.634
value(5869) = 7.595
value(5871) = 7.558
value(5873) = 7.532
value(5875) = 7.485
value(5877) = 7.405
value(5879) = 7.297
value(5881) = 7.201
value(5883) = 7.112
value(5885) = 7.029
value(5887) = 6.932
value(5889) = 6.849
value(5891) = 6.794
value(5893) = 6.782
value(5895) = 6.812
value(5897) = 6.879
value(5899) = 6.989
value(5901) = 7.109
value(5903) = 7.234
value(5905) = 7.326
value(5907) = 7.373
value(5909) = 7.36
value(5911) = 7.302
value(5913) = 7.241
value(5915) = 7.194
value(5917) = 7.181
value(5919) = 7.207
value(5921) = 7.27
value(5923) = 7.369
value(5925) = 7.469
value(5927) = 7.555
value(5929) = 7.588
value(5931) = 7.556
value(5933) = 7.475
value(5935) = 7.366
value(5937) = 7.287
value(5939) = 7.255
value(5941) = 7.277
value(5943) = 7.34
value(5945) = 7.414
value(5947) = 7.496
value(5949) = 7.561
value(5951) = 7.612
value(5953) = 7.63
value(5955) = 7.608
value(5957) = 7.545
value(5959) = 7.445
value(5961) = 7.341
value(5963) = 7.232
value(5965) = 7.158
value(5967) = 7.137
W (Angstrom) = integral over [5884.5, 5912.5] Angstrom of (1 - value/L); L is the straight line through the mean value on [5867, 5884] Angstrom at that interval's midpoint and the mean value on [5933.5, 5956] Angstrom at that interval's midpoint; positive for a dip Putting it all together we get 1.4 Angstrom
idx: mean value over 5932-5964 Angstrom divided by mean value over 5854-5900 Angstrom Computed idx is 1.02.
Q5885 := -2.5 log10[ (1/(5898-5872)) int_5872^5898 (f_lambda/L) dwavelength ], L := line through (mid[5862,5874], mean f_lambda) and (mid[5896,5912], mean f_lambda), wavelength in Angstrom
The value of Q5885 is 0.05 mag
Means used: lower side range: 7.59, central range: 7.09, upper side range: 7.2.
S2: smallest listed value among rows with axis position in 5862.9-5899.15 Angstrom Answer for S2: 6.782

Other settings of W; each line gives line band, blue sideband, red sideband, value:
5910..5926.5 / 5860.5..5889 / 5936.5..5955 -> 0.29 Angstrom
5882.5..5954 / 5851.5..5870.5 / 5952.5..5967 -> 1.97 Angstrom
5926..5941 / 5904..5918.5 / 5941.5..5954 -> -0.03 Angstrom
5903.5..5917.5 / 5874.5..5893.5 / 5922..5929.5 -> 0.11 Angstrom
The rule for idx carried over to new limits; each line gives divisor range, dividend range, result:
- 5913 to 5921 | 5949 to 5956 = 1.06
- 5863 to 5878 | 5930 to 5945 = 0.98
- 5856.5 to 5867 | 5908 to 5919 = 0.96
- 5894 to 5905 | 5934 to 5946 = 1.04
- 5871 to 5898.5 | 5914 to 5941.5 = 1.04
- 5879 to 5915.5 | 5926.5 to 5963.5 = 1.05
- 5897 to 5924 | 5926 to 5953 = 1.03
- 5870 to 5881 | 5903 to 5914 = 0.98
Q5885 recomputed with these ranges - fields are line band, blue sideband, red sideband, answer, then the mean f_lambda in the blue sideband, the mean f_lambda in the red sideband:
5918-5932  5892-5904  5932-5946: -0.03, 6.97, 7.34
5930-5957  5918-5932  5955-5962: 0.00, 7.43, 7.47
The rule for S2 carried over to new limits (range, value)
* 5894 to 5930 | 6.812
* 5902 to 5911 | 7.234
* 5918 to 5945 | 7.207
